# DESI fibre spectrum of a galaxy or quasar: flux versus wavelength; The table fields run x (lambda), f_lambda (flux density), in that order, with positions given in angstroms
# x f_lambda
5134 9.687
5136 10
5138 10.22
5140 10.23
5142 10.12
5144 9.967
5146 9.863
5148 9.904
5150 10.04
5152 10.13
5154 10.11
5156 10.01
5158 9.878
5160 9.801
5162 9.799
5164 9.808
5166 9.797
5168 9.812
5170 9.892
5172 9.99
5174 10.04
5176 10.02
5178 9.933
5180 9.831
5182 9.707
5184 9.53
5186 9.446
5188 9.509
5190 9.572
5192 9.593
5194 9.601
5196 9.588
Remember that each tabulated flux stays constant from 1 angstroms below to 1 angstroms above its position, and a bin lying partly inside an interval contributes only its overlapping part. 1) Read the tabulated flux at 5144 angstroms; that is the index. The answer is 9.967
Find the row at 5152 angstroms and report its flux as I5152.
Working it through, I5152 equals 10.13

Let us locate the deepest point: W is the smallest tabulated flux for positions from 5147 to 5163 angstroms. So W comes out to 9.799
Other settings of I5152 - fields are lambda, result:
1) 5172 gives 9.99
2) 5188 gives 9.509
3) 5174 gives 10.04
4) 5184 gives 9.53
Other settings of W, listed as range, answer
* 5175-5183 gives 9.707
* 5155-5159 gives 9.878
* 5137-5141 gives 10.22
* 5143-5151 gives 9.863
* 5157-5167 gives 9.797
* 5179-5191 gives 9.446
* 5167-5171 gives 9.812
